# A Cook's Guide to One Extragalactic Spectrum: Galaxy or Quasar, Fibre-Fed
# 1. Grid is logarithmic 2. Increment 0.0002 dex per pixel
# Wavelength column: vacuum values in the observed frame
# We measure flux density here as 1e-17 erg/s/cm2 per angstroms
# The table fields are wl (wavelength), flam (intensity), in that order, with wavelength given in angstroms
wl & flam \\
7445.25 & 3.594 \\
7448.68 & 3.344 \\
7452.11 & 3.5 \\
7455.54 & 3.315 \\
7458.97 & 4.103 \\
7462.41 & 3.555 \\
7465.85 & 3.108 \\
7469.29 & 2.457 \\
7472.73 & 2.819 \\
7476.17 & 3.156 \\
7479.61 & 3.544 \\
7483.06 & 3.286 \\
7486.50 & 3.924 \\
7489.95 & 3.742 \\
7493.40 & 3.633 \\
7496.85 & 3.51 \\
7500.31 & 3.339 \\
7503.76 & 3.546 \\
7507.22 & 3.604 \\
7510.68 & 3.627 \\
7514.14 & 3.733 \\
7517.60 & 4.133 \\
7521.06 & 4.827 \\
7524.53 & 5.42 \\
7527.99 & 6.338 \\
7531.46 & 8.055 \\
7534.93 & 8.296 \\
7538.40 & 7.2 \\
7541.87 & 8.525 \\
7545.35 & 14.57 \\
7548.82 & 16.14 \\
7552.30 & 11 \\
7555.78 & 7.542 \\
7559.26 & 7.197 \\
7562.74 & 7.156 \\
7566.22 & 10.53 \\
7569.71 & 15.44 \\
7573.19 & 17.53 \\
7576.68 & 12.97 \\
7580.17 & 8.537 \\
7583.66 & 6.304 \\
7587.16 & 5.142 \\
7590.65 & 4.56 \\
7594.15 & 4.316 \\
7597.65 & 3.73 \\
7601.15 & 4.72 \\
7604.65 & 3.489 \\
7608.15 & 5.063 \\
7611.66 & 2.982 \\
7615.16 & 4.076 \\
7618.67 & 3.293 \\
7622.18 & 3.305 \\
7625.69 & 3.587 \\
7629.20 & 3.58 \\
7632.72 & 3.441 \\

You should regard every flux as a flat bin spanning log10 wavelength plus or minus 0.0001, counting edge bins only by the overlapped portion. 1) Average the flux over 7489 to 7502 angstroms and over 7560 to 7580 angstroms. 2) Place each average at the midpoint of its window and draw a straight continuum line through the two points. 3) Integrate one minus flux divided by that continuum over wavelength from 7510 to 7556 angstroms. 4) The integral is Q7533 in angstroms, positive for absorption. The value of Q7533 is 1.5 angstroms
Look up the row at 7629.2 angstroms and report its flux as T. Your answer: 3.58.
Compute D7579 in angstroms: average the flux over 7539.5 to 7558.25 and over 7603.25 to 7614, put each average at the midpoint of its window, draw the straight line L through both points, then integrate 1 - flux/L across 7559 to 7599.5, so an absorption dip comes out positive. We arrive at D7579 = -4.9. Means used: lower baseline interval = 11.2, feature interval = 8.66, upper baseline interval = 3.87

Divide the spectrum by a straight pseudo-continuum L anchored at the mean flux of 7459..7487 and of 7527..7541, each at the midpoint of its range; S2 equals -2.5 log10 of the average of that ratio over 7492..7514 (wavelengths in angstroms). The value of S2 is 0.45 mag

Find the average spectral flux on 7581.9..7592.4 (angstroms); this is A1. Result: 5.34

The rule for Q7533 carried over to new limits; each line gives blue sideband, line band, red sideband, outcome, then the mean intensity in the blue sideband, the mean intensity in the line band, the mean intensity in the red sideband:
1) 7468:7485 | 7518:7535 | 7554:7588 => 1.4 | 3.08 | 6.23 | 9.96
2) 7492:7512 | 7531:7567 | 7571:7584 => -4.2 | 3.54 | 9.69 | 12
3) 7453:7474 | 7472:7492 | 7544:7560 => 6.1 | 3.25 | 3.45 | 11.5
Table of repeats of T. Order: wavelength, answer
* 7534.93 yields 8.296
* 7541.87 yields 8.525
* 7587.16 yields 5.142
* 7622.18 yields 3.305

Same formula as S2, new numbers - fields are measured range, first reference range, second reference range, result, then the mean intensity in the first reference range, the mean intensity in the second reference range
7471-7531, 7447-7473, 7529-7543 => 0.41 mag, 3.3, 7.91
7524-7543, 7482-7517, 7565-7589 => -0.09 mag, 3.62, 10.9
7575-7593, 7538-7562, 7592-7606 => -0.19 mag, 10.4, 4.09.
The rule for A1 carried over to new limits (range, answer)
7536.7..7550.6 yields 11.6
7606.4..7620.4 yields 3.85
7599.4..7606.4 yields 4.11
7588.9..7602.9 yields 4.33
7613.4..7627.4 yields 3.57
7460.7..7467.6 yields 3.33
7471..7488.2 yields 3.35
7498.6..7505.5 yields 3.44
